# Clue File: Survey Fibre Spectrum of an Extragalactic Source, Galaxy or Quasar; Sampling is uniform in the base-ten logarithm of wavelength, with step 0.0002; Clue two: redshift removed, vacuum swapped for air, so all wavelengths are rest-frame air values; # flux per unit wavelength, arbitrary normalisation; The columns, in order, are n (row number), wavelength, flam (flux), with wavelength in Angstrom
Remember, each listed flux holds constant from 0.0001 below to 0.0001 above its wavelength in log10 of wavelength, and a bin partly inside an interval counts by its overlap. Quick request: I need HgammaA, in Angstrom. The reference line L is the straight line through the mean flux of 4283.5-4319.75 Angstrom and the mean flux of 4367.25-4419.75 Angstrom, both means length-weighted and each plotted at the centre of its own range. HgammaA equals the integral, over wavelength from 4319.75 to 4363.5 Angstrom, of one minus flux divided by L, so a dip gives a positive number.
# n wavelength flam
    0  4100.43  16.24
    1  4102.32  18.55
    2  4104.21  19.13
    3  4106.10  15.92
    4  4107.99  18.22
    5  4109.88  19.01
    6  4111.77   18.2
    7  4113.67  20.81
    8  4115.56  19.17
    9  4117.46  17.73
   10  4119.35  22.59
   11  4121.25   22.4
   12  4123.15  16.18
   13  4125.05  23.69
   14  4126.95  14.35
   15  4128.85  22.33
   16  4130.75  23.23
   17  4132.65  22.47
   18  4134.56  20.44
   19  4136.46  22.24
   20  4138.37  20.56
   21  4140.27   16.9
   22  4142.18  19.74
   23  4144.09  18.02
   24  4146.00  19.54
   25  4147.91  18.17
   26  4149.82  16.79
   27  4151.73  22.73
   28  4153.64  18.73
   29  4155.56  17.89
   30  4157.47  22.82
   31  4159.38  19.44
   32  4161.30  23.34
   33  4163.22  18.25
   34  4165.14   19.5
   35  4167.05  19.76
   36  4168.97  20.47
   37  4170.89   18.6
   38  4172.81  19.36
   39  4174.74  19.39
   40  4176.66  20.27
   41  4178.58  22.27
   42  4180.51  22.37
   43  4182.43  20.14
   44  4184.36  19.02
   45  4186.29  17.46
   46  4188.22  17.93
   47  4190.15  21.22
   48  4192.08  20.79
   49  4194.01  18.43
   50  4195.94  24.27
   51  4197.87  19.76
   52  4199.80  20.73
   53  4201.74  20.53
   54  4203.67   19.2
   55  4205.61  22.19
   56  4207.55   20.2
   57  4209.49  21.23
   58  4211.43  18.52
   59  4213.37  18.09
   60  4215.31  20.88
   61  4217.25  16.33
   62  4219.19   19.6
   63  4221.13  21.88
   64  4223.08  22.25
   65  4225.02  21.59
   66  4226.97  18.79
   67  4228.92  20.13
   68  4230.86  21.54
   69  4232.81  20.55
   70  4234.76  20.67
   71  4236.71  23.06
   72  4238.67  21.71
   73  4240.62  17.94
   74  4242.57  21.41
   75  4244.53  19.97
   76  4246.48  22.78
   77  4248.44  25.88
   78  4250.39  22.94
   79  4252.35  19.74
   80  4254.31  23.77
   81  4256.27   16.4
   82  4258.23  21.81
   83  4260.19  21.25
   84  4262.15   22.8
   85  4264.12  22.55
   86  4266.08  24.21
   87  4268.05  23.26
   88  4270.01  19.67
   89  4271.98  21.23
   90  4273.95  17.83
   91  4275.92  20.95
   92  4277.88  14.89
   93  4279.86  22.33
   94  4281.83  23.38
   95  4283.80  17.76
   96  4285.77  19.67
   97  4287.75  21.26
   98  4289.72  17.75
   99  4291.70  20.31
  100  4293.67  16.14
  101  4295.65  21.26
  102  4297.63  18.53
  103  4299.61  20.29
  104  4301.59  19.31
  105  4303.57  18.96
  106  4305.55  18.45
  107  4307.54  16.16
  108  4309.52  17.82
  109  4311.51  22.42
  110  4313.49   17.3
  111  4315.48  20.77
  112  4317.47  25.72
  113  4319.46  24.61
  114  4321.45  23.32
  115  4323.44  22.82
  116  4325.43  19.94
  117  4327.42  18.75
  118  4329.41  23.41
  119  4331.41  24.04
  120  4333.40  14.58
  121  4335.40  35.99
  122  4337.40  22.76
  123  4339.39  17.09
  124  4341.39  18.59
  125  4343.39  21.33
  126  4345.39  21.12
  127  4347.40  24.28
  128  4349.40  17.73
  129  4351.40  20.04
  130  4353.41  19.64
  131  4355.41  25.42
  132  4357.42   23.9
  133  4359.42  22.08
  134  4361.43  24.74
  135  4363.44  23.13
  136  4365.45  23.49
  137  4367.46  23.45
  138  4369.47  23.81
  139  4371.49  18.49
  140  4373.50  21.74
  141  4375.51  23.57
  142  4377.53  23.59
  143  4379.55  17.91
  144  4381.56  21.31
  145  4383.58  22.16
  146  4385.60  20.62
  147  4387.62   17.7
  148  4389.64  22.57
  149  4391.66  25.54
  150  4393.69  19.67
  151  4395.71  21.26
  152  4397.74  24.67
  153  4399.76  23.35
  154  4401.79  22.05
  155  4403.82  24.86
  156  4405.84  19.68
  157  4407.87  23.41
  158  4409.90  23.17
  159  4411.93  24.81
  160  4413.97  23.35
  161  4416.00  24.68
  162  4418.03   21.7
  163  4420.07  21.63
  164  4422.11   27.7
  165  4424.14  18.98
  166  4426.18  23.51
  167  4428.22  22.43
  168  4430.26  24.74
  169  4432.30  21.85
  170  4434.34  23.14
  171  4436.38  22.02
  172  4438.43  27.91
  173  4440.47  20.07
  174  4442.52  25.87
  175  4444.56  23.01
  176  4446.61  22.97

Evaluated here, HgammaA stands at -2.68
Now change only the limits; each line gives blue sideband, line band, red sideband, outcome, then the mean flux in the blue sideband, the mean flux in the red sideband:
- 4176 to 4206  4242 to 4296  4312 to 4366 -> 1.16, 20.4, 22.1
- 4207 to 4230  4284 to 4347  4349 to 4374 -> 2.52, 20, 22.2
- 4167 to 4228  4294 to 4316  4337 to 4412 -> 2.21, 20.1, 21.9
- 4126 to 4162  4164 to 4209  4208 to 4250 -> 0.39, 20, 20.7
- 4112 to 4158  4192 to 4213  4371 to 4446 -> 0.13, 19.9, 22.6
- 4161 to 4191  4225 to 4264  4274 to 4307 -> -3.37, 19.9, 19.4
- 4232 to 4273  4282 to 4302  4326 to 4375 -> 2.20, 21.6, 22.1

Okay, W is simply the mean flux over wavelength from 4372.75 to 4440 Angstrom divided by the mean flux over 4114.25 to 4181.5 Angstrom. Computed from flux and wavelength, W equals 1.13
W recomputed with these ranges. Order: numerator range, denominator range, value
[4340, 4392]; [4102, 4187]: 1.10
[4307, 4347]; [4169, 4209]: 1.06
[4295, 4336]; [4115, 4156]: 1.06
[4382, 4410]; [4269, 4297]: 1.13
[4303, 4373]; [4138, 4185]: 1.09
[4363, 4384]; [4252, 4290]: 1.06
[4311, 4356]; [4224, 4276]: 1.02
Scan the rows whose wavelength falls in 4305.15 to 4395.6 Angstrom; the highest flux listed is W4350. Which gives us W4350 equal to 35.99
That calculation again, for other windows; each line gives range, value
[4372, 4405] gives 25.54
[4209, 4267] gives 25.88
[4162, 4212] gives 24.27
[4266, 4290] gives 24.21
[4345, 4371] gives 25.42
